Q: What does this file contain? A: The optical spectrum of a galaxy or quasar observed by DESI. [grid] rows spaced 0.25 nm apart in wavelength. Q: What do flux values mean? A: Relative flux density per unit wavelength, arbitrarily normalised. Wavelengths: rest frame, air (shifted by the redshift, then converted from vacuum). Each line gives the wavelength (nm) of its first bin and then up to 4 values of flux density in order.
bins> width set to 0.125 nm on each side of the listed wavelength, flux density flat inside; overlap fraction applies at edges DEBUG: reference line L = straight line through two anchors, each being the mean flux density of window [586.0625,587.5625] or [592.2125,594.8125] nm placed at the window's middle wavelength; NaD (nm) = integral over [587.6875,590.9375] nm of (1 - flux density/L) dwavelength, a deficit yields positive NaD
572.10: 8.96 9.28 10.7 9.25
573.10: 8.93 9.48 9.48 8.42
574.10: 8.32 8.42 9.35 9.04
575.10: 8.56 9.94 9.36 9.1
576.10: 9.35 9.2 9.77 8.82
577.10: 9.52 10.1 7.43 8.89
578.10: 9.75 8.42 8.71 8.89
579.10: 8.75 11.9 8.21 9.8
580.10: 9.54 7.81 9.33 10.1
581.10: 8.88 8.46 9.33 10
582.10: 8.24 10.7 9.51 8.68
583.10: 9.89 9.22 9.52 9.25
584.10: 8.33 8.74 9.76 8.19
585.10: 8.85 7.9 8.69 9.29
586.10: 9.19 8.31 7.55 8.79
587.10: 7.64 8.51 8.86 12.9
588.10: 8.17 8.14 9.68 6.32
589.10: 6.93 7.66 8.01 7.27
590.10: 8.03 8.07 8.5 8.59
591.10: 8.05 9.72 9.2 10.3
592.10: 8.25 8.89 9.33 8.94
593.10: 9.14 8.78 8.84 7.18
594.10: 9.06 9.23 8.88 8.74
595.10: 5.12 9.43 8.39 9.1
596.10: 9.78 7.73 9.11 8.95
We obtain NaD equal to 0.06 nm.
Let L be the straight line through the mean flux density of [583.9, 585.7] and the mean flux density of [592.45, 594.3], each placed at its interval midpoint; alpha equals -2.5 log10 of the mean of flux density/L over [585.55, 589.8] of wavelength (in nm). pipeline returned 0.03 mag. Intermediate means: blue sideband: 8.66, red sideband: 8.77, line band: 8.48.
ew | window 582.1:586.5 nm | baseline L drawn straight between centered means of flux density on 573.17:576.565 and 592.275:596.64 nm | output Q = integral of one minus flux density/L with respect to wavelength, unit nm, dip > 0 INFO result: -0.08 nm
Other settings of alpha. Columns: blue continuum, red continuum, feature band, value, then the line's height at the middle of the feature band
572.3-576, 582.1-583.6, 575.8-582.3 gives 0.02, 9.35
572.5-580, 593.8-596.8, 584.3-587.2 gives 0.03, 8.86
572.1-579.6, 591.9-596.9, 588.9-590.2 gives 0.17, 8.8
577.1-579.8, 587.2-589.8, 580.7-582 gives -0.05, 8.95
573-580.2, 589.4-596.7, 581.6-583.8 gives -0.06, 8.95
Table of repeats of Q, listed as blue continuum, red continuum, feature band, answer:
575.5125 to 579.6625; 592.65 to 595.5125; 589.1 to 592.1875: 0.084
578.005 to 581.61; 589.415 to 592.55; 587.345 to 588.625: -0.102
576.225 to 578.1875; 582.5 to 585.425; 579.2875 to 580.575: -0.031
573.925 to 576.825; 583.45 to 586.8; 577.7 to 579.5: -0.061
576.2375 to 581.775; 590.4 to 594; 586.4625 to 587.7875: 0.069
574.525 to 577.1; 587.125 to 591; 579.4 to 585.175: -0.240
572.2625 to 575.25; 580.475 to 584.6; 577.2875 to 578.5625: 0.047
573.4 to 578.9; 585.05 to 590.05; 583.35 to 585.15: -0.077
